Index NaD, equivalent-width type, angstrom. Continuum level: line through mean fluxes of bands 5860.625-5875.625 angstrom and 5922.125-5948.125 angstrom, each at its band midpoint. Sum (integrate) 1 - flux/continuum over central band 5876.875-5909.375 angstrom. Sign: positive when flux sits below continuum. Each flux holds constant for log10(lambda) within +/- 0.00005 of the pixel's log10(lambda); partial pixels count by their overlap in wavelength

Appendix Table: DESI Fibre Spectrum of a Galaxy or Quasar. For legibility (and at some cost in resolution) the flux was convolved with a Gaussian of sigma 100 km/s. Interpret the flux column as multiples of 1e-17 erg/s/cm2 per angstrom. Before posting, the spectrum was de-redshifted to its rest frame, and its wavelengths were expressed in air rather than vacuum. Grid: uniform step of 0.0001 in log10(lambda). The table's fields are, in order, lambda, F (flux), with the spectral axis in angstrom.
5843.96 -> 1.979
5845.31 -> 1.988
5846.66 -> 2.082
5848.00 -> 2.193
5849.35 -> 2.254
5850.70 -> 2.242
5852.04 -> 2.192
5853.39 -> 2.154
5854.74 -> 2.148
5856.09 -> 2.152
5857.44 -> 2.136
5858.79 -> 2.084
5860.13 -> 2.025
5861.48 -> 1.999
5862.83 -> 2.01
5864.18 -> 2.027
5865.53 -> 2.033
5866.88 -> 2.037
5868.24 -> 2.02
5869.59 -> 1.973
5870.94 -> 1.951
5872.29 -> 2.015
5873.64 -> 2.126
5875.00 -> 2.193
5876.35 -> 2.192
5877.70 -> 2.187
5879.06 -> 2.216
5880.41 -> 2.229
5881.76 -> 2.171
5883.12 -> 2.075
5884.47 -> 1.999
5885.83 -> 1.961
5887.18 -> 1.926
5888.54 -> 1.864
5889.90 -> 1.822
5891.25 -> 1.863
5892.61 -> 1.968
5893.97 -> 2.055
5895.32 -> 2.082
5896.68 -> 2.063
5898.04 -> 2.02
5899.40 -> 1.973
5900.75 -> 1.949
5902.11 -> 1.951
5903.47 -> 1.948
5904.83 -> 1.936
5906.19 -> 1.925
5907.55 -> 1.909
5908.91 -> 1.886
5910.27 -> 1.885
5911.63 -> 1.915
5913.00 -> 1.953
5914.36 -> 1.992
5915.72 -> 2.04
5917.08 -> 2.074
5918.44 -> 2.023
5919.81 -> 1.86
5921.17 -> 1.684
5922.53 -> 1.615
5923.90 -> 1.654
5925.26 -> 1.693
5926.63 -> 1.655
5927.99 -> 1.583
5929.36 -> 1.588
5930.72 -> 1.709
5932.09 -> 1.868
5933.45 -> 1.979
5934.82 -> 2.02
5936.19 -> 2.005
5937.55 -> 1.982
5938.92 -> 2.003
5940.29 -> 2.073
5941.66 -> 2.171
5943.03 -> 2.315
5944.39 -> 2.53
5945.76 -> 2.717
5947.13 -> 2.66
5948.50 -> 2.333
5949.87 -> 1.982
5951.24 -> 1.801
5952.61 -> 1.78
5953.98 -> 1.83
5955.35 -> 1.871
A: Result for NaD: 0.32 angstrom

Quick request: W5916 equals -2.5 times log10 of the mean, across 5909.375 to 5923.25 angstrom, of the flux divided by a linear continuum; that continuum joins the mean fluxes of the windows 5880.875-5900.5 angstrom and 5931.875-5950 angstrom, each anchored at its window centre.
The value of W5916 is 0.106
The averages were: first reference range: 1.99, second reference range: 2.2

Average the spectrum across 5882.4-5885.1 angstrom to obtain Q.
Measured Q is 2.04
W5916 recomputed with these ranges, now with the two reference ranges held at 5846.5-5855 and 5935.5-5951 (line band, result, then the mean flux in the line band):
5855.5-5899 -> 0.08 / 2.05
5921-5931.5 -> 0.33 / 1.65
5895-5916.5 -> 0.13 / 1.96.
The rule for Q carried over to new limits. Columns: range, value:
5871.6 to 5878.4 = 2.14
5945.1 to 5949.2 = 2.57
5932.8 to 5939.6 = 2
